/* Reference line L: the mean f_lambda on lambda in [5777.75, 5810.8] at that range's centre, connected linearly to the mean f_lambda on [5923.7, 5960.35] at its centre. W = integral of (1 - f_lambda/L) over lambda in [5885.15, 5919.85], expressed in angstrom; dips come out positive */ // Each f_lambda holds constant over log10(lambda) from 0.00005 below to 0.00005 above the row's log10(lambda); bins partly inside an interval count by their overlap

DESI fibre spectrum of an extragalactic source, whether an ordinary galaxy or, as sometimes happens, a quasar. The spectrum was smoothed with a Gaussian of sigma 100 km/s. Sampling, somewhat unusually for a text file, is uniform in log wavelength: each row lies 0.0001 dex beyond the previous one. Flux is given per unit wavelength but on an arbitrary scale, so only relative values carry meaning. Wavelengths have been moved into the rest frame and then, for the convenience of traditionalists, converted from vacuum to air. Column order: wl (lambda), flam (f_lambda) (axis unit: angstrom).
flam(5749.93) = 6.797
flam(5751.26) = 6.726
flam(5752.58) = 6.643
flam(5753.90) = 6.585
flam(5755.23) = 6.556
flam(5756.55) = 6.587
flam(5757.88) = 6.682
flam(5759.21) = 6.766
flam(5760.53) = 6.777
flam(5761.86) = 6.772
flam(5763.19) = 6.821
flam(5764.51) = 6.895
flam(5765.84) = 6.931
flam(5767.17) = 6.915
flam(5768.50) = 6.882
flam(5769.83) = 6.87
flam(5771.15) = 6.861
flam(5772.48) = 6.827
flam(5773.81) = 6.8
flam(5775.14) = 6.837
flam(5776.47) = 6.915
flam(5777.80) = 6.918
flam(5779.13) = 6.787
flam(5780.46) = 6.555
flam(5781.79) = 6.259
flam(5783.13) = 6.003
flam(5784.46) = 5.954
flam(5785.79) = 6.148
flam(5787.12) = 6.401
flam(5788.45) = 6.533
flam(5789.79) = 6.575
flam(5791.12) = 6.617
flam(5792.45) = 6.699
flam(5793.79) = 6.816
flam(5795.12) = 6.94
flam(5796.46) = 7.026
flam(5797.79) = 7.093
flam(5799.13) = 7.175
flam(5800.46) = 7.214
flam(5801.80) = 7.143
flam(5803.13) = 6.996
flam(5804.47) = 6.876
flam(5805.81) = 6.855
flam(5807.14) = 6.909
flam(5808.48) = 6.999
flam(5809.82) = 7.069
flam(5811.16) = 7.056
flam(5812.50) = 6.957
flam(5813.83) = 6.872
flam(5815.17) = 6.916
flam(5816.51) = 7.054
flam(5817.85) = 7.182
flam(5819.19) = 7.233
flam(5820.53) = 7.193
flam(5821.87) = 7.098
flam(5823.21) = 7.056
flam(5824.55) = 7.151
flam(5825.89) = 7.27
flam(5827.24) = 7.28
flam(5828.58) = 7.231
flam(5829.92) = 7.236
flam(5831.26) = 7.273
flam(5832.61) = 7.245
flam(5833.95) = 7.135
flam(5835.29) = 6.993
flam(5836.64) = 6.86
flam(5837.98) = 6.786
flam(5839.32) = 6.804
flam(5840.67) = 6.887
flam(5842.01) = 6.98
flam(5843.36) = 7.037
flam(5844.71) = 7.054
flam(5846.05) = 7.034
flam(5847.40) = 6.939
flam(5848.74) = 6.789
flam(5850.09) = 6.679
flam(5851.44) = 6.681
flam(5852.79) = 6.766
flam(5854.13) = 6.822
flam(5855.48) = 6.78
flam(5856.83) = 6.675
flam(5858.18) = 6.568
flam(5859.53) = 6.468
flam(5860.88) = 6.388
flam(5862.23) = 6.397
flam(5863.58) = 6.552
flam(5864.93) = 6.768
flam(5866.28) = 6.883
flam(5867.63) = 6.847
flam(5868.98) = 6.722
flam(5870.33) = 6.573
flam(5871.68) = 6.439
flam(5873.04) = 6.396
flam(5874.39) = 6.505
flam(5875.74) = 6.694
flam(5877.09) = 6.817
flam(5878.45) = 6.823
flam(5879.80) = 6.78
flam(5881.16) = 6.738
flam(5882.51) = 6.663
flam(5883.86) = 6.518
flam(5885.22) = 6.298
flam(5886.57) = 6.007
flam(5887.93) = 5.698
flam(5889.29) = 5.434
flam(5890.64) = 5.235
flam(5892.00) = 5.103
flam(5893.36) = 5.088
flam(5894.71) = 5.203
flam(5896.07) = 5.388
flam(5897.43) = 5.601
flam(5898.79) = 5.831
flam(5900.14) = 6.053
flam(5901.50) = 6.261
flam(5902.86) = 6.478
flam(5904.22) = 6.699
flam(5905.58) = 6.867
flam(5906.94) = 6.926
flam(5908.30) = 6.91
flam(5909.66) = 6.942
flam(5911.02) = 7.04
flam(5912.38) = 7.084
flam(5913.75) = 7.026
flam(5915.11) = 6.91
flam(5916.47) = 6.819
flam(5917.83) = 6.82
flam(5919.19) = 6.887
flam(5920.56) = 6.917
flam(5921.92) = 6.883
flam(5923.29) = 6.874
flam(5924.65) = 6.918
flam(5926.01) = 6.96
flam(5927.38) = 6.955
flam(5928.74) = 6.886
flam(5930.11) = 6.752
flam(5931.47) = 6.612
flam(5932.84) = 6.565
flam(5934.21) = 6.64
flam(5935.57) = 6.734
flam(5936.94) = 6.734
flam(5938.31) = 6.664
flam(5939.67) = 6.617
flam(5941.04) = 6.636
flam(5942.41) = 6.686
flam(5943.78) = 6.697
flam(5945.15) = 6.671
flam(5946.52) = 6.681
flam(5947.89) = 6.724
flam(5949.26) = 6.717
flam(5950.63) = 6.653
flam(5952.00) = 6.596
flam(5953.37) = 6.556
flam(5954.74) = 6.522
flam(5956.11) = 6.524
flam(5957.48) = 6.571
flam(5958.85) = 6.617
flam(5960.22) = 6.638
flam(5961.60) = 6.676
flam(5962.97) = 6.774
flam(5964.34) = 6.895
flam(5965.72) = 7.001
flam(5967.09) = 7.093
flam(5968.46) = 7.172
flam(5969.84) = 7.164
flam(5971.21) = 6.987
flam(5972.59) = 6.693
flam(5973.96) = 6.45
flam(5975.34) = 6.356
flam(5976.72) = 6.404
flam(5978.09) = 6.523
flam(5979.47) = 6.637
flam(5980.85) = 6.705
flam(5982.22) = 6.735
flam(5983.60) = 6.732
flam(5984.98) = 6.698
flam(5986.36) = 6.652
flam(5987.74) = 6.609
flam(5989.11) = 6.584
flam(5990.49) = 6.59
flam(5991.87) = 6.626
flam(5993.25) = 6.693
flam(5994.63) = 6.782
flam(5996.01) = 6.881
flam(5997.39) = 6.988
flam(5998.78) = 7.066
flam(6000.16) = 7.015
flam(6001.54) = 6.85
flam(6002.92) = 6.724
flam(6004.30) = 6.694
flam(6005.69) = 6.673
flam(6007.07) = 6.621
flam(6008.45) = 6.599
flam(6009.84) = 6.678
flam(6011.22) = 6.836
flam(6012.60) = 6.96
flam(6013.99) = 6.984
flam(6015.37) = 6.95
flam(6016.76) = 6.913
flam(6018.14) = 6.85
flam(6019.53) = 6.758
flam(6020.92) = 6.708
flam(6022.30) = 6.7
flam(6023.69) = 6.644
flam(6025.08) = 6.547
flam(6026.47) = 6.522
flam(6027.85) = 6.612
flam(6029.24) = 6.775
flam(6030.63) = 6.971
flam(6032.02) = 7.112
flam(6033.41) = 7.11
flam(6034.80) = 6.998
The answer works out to 2.3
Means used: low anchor 6.74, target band 6.26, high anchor 6.69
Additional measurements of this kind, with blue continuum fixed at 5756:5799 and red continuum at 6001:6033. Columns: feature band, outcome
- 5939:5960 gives 0.4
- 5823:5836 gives -0.9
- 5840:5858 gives -0.3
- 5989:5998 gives 0.0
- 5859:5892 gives 1.6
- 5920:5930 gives -0.2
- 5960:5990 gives 0.1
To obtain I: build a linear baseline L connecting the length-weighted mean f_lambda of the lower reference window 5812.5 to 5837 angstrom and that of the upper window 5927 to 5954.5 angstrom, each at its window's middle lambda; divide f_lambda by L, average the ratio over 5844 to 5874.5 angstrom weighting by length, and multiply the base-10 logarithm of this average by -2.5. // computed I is 0.05 mag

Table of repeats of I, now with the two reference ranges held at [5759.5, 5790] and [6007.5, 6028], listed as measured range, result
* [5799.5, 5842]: -0.060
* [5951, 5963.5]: 0.020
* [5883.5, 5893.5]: 0.182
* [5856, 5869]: 0.012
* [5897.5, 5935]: -0.004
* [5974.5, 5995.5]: 0.019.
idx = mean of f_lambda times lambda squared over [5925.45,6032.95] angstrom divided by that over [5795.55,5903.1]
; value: 1.05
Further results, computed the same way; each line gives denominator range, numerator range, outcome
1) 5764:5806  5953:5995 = 1.06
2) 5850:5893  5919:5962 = 1.07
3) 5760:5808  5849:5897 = 0.97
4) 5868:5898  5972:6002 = 1.13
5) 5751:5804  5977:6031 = 1.08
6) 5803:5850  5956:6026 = 1.01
